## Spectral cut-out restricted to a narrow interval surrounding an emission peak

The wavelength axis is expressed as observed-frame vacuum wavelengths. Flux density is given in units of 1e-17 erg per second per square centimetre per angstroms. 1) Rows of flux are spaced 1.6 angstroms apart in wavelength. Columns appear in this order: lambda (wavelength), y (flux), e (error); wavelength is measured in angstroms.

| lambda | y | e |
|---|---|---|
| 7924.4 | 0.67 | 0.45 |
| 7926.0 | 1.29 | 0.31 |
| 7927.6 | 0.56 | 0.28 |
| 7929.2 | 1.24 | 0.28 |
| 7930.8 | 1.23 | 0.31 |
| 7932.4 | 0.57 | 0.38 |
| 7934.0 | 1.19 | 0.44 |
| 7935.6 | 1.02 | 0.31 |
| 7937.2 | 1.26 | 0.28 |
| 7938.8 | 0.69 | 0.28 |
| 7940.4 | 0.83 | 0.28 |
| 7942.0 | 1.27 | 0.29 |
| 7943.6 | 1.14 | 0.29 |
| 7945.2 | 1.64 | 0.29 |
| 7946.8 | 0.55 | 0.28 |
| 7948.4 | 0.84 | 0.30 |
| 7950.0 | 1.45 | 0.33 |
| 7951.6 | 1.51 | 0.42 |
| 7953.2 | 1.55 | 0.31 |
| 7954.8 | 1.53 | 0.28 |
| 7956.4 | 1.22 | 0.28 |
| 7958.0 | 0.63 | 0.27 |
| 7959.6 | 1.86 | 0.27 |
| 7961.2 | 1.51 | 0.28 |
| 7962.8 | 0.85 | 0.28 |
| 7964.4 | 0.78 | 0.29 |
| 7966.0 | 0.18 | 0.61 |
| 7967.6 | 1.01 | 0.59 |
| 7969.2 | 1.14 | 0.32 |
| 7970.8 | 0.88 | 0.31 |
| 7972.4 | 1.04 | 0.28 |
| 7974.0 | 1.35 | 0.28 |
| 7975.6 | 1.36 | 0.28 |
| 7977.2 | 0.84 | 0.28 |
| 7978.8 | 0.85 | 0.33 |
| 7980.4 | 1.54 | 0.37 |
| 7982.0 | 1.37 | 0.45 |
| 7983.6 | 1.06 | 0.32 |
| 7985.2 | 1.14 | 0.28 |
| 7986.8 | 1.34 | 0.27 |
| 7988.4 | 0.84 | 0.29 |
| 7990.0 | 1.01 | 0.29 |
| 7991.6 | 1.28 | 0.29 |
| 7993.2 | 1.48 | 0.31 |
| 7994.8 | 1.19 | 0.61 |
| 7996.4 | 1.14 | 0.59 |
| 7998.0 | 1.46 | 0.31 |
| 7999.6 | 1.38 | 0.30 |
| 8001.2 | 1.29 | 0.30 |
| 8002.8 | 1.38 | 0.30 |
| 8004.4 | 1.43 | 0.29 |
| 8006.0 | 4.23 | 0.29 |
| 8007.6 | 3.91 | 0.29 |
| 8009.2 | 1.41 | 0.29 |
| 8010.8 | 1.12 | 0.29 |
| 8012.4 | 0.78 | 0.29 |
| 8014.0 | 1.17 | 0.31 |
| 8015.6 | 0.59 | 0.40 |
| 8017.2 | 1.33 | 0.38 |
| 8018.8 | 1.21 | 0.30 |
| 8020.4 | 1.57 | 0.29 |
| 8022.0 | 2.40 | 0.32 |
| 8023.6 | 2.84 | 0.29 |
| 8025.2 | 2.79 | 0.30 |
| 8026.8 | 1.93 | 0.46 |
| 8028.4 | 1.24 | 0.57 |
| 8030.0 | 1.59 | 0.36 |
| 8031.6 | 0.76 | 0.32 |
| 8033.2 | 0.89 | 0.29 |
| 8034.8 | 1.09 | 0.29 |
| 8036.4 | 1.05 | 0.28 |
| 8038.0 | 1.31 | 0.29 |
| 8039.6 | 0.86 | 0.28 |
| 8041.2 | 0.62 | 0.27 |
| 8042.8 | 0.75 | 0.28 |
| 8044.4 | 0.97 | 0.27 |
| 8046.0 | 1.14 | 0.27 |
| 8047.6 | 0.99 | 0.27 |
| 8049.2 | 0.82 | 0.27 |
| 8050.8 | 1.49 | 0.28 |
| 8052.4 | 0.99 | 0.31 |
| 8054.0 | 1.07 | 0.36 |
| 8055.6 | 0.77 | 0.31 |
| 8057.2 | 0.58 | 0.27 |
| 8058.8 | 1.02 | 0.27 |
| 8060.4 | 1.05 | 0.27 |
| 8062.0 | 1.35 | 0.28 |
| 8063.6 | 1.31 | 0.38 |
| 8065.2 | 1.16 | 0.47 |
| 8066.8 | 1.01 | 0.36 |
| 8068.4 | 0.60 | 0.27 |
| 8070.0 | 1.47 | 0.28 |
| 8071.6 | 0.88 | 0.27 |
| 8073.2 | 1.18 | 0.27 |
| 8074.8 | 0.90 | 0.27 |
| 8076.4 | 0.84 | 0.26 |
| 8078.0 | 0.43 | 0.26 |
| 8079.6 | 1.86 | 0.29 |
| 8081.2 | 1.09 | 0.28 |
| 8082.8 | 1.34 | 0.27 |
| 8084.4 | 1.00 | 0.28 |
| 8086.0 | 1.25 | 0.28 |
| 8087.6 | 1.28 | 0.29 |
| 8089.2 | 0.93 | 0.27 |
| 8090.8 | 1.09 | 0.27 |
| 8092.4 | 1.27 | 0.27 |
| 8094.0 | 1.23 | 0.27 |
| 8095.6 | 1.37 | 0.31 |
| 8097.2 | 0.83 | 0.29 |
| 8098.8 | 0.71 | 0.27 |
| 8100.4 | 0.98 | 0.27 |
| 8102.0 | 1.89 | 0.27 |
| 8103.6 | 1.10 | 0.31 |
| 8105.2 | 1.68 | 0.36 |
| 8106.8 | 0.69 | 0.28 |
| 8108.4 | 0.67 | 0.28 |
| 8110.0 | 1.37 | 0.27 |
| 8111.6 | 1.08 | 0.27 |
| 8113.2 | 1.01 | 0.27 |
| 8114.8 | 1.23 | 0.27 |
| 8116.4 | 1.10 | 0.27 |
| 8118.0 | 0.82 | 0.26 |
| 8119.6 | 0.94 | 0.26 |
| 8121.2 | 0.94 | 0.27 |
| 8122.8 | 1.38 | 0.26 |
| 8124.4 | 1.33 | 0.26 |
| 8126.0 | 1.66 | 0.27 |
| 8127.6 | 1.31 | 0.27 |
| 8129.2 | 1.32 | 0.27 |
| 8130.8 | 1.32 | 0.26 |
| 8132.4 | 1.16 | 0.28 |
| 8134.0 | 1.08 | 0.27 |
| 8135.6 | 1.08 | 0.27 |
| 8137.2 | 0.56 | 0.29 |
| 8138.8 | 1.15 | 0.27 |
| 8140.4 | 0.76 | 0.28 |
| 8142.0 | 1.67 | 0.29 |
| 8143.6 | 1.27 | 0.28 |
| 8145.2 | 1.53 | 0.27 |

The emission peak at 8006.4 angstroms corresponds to [S II]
